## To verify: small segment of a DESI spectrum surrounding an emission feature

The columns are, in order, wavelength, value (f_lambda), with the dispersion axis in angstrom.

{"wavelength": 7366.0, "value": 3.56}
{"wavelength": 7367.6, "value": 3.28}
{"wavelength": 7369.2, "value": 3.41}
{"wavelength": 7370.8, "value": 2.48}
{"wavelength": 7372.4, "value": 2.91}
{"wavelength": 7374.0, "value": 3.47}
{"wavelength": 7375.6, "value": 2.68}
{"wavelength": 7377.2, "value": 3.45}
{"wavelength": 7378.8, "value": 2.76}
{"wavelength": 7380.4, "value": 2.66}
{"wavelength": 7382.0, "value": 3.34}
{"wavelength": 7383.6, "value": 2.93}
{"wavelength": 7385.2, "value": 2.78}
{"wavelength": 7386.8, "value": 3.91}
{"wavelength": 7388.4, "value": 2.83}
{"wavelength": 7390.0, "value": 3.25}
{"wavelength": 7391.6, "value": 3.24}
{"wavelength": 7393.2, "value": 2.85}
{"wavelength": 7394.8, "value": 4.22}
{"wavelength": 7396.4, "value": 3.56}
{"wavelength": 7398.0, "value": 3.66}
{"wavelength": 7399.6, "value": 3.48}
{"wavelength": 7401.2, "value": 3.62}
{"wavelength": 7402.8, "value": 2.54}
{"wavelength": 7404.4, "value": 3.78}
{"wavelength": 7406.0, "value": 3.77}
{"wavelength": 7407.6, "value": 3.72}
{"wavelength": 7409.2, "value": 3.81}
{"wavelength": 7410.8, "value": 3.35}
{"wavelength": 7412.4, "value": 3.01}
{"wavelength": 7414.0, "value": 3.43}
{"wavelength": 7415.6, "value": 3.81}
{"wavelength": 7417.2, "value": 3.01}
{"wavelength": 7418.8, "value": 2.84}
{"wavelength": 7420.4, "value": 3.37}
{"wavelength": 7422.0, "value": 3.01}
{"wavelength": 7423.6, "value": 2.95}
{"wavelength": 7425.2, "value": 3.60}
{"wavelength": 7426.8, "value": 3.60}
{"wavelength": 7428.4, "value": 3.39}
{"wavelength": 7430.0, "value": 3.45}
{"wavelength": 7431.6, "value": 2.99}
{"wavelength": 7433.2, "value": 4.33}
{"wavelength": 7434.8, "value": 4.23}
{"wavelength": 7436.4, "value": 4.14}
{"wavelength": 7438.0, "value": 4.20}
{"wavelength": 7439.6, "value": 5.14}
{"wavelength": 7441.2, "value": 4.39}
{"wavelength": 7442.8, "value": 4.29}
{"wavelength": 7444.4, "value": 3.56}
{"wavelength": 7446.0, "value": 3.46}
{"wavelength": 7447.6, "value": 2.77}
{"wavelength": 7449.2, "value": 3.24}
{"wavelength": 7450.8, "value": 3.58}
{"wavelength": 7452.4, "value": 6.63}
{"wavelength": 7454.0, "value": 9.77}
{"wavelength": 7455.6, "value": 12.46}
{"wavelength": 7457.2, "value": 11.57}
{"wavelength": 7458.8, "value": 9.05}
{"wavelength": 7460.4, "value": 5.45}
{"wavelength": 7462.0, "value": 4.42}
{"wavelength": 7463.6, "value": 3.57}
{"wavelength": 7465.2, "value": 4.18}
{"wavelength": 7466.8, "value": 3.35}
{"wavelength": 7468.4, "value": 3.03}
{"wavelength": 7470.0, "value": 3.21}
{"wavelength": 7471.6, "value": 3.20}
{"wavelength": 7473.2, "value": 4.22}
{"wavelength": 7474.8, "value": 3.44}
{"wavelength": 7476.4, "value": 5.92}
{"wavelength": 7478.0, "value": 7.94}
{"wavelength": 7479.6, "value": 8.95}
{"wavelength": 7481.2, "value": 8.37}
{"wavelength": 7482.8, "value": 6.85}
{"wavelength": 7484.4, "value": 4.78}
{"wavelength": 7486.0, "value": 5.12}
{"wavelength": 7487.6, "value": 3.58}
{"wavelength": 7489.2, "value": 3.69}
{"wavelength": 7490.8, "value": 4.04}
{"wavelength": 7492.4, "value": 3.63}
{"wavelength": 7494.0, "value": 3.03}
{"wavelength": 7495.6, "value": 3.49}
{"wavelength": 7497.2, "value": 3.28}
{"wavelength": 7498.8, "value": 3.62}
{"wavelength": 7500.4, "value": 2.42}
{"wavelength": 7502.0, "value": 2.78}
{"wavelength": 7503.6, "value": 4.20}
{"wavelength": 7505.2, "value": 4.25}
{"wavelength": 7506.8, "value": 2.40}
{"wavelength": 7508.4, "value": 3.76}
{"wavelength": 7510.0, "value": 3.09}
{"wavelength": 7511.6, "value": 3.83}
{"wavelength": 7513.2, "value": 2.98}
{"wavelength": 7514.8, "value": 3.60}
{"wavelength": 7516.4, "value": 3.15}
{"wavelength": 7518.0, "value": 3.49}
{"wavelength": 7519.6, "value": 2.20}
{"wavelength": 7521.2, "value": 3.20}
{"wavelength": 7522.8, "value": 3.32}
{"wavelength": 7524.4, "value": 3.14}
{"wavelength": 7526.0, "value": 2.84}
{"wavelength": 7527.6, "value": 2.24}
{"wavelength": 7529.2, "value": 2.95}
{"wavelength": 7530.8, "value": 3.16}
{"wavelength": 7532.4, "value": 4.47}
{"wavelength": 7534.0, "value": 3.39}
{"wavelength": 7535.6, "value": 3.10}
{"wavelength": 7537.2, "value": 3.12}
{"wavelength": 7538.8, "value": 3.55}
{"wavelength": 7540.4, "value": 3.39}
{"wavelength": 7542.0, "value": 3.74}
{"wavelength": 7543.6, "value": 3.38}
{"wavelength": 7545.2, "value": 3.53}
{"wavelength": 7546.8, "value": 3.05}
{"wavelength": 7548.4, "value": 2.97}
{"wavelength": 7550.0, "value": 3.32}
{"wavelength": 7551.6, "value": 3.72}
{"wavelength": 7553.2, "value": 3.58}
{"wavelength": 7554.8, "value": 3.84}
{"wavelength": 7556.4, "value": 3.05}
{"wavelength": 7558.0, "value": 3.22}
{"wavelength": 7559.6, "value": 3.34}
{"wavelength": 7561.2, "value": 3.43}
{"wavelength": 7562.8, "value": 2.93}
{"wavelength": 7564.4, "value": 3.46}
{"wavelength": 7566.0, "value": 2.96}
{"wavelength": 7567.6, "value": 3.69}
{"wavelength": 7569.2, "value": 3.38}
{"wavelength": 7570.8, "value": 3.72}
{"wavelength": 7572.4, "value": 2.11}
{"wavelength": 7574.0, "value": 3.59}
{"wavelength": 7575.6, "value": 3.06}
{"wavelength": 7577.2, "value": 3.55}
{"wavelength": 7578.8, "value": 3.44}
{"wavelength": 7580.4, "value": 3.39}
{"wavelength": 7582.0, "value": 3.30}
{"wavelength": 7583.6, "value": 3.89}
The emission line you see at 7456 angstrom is H-alpha 6563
